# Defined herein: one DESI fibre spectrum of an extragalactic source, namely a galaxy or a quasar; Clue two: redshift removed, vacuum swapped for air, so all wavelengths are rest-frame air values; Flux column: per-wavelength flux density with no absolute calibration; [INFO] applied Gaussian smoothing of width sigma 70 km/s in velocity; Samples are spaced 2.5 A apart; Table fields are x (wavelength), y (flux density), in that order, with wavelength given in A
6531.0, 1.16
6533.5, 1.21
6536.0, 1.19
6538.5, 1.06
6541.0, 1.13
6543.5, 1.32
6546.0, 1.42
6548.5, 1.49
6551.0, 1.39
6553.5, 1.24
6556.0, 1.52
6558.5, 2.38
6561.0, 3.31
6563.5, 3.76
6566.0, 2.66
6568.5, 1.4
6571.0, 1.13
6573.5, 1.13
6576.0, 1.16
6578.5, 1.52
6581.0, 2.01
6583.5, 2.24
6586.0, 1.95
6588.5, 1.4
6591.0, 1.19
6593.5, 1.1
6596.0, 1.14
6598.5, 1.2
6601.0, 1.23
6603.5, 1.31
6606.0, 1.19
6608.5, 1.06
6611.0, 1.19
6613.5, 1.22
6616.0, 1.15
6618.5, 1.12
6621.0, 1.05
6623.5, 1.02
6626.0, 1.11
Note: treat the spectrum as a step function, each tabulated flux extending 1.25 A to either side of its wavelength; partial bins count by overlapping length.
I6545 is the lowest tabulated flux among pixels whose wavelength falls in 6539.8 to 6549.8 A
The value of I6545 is 1.13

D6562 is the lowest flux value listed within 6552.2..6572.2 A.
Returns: 1.13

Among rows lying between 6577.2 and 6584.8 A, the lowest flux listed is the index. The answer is 1.52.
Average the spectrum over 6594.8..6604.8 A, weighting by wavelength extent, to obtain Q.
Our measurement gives 1.22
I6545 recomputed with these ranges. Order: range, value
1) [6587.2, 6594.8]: 1.1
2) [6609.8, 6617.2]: 1.15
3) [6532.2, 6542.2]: 1.06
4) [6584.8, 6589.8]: 1.4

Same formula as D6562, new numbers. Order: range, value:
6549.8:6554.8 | 1.24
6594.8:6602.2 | 1.14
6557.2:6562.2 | 2.38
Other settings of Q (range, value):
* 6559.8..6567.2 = 3.25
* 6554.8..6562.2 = 2.4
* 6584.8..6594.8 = 1.41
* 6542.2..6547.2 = 1.37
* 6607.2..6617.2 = 1.16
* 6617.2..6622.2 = 1.09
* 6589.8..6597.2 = 1.14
